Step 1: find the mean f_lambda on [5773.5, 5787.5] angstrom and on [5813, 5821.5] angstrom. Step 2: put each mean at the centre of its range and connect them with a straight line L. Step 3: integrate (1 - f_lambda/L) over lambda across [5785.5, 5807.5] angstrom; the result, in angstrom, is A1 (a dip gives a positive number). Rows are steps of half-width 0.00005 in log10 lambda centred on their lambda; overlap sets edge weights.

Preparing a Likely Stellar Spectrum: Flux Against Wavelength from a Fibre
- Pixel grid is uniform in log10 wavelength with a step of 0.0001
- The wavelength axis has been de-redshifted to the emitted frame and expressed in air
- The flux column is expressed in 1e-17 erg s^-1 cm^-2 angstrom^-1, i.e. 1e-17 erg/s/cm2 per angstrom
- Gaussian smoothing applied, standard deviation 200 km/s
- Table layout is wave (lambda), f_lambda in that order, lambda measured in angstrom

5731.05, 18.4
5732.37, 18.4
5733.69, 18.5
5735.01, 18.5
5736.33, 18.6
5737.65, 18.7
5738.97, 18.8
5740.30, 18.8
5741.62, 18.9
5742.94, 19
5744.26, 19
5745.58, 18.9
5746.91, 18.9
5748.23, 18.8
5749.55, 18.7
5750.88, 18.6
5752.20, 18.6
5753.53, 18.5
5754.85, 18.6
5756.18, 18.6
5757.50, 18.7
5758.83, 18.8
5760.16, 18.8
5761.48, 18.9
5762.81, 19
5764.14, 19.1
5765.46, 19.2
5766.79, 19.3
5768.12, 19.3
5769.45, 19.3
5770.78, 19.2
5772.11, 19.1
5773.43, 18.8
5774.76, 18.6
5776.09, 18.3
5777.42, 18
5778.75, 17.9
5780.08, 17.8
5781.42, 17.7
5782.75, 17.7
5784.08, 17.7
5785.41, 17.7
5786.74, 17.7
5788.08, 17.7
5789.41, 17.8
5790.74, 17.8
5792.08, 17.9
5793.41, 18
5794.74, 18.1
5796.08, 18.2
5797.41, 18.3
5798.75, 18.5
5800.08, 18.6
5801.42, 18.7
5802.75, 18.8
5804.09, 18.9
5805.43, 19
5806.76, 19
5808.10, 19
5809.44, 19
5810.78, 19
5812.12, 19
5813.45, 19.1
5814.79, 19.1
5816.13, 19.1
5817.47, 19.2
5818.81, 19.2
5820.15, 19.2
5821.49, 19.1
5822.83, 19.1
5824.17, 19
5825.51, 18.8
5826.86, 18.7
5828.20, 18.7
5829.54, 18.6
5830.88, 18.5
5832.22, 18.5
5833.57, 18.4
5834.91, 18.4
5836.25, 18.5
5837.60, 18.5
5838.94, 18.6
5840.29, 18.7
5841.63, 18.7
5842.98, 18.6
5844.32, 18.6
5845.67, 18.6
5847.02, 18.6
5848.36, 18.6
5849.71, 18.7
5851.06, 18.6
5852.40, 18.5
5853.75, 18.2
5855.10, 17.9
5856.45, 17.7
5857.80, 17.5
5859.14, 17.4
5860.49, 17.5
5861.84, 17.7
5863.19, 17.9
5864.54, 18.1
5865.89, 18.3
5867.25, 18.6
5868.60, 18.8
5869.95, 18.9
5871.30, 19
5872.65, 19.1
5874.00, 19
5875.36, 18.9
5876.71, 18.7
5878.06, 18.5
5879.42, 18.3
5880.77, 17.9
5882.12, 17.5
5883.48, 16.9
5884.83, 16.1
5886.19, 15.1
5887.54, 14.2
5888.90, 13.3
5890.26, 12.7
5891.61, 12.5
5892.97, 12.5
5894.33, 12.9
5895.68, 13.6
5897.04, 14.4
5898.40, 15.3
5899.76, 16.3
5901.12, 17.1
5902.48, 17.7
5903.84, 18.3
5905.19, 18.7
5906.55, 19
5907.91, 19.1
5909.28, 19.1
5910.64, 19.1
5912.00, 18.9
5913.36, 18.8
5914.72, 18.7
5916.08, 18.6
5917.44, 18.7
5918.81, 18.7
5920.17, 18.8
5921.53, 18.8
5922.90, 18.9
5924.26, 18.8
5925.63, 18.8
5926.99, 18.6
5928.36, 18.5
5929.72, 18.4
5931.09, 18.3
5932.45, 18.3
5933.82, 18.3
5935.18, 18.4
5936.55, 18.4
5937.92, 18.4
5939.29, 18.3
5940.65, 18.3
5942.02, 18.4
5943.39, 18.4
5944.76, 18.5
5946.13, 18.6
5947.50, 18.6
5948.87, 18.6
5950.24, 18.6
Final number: 0.2 angstrom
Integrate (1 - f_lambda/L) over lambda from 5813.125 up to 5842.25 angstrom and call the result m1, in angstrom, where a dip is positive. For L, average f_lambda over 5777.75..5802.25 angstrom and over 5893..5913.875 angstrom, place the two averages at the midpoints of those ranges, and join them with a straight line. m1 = -1.8 angstrom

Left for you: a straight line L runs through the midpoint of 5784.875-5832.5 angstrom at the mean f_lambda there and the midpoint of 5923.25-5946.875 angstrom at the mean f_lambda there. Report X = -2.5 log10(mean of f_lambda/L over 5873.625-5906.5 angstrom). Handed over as 0.15 mag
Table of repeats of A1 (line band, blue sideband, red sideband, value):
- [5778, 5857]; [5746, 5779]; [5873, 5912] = -2.91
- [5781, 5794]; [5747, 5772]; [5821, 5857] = 0.70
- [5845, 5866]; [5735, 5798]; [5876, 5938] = -0.41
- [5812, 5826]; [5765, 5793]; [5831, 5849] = -0.47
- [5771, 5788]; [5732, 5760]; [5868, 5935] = 0.32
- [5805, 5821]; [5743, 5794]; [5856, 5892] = -0.96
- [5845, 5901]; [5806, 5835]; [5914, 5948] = 5.07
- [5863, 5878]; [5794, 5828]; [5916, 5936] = 0.03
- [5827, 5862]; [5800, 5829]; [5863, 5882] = 0.76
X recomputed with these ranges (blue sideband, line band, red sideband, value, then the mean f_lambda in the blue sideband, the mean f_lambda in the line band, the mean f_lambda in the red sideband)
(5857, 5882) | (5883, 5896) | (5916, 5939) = 0.30 mag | 18.3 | 14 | 18.6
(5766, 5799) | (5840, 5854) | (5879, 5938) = -0.05 mag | 18.3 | 18.6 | 17.3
